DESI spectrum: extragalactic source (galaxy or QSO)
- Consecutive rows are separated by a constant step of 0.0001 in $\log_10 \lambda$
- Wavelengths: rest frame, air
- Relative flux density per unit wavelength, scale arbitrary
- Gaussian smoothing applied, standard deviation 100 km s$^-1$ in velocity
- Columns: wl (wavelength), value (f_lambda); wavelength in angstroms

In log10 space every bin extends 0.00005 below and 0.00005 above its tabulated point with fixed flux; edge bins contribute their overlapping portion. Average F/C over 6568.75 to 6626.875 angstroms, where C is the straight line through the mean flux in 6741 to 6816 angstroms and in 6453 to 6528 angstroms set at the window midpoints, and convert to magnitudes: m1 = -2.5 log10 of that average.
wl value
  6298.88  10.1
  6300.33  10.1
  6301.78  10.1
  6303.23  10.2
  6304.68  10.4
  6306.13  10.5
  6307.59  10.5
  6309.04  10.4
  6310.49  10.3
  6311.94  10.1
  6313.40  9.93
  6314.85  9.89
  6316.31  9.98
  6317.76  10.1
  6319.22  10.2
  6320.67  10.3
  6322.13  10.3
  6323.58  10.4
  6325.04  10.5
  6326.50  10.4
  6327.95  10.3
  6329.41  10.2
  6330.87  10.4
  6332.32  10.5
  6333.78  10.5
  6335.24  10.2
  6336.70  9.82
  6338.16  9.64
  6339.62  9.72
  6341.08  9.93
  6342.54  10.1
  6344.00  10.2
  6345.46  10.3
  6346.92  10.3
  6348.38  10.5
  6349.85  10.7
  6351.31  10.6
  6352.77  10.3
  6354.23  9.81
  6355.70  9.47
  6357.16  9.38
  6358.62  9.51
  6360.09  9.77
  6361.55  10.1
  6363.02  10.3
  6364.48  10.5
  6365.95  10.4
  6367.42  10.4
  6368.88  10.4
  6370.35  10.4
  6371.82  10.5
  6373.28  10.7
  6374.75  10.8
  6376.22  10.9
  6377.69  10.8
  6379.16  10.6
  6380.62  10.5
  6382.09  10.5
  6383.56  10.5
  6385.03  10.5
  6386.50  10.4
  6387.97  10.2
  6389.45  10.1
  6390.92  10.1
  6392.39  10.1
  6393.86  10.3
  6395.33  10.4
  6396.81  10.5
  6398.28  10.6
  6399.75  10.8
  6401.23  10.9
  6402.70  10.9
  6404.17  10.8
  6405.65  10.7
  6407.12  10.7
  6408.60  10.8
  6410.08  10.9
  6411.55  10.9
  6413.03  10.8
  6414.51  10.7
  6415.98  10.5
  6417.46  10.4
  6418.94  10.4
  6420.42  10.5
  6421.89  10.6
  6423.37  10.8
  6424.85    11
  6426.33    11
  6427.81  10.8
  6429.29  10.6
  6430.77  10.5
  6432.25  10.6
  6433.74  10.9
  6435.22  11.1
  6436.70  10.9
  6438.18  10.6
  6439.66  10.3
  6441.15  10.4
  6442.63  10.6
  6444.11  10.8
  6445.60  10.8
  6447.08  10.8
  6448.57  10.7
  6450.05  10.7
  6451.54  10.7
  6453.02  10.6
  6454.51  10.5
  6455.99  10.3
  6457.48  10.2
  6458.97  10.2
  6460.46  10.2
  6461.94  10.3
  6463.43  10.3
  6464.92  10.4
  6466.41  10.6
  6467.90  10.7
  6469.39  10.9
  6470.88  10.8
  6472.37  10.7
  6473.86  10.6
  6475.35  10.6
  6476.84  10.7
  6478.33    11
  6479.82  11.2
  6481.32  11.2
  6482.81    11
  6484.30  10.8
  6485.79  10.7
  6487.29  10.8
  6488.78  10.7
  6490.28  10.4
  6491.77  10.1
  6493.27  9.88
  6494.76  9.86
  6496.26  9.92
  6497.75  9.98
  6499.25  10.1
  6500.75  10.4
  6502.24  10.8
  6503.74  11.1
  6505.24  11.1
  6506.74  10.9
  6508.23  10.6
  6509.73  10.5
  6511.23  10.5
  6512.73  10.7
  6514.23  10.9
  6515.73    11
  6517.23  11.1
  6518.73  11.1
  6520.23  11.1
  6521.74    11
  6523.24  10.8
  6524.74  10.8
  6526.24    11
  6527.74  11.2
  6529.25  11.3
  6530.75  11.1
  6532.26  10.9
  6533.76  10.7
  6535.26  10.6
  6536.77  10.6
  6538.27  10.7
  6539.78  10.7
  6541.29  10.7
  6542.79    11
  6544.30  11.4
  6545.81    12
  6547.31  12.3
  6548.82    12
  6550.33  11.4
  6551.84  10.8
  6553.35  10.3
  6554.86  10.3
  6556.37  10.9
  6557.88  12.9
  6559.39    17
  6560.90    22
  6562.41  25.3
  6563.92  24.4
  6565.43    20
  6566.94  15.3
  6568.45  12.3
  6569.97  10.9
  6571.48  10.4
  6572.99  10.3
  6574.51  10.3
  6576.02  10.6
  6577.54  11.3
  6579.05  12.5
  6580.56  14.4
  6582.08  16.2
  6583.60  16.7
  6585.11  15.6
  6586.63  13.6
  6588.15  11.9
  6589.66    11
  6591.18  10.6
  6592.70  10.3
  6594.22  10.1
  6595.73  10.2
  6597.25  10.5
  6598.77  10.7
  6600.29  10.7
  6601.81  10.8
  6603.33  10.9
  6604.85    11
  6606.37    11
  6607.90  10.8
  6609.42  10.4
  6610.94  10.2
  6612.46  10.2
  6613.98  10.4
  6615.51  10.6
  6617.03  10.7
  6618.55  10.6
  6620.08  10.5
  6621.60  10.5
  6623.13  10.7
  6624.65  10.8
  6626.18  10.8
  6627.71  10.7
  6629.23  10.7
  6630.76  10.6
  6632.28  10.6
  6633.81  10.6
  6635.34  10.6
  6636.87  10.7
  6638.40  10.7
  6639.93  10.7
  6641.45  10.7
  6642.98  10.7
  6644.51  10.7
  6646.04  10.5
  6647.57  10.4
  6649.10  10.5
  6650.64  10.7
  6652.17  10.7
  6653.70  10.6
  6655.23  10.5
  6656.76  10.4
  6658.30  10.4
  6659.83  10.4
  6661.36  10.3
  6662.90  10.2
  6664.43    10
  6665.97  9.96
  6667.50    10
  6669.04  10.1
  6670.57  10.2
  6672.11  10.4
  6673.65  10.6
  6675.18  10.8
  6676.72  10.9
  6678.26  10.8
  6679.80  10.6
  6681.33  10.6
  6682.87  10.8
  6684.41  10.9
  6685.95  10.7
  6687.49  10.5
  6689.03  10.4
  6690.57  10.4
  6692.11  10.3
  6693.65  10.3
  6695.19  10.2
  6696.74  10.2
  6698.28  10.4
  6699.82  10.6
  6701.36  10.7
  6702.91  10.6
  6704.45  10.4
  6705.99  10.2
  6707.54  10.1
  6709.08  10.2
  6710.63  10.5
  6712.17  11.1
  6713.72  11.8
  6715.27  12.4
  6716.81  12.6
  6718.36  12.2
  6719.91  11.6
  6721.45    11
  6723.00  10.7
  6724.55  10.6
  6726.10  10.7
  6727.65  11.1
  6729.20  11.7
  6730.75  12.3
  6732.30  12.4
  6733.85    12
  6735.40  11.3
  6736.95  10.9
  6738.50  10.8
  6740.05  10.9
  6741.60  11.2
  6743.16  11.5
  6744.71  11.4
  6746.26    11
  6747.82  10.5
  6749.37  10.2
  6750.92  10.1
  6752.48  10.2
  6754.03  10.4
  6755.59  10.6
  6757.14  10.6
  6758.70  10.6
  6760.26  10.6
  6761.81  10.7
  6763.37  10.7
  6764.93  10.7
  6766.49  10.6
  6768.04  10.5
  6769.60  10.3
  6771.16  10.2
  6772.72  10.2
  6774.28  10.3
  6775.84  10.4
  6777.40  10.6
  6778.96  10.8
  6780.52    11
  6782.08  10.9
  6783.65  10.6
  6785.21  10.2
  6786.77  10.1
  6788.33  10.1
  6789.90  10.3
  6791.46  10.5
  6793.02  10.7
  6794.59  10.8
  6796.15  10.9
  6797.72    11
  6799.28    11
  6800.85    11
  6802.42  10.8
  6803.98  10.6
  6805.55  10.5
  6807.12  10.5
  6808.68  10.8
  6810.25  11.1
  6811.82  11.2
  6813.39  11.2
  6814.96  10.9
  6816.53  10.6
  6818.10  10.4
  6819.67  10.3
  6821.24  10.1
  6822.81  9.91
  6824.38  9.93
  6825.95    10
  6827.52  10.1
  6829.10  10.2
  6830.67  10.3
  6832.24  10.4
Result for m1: -0.07 mag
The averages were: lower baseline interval 10.6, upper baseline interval 10.7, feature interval 11.3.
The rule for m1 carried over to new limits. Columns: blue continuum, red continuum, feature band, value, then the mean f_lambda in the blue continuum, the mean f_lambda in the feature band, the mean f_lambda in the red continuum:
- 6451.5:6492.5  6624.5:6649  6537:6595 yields -0.230 mag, 10.6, 13.1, 10.6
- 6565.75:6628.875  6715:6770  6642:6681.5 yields 0.082 mag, 11.5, 10.5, 11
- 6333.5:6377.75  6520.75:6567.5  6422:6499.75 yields 0.110 mag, 10.2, 10.6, 12.9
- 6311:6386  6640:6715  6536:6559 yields -0.088 mag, 10.3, 11.3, 10.5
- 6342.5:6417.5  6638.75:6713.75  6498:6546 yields -0.041 mag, 10.4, 10.9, 10.5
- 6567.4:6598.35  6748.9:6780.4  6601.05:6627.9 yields 0.107 mag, 12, 10.6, 10.5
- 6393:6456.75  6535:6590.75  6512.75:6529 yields 0.138 mag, 10.7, 11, 13.3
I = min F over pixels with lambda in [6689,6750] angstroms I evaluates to 10.1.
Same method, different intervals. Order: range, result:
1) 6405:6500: 9.86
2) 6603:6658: 10.2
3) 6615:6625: 10.5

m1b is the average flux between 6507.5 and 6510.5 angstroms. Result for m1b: 10.5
